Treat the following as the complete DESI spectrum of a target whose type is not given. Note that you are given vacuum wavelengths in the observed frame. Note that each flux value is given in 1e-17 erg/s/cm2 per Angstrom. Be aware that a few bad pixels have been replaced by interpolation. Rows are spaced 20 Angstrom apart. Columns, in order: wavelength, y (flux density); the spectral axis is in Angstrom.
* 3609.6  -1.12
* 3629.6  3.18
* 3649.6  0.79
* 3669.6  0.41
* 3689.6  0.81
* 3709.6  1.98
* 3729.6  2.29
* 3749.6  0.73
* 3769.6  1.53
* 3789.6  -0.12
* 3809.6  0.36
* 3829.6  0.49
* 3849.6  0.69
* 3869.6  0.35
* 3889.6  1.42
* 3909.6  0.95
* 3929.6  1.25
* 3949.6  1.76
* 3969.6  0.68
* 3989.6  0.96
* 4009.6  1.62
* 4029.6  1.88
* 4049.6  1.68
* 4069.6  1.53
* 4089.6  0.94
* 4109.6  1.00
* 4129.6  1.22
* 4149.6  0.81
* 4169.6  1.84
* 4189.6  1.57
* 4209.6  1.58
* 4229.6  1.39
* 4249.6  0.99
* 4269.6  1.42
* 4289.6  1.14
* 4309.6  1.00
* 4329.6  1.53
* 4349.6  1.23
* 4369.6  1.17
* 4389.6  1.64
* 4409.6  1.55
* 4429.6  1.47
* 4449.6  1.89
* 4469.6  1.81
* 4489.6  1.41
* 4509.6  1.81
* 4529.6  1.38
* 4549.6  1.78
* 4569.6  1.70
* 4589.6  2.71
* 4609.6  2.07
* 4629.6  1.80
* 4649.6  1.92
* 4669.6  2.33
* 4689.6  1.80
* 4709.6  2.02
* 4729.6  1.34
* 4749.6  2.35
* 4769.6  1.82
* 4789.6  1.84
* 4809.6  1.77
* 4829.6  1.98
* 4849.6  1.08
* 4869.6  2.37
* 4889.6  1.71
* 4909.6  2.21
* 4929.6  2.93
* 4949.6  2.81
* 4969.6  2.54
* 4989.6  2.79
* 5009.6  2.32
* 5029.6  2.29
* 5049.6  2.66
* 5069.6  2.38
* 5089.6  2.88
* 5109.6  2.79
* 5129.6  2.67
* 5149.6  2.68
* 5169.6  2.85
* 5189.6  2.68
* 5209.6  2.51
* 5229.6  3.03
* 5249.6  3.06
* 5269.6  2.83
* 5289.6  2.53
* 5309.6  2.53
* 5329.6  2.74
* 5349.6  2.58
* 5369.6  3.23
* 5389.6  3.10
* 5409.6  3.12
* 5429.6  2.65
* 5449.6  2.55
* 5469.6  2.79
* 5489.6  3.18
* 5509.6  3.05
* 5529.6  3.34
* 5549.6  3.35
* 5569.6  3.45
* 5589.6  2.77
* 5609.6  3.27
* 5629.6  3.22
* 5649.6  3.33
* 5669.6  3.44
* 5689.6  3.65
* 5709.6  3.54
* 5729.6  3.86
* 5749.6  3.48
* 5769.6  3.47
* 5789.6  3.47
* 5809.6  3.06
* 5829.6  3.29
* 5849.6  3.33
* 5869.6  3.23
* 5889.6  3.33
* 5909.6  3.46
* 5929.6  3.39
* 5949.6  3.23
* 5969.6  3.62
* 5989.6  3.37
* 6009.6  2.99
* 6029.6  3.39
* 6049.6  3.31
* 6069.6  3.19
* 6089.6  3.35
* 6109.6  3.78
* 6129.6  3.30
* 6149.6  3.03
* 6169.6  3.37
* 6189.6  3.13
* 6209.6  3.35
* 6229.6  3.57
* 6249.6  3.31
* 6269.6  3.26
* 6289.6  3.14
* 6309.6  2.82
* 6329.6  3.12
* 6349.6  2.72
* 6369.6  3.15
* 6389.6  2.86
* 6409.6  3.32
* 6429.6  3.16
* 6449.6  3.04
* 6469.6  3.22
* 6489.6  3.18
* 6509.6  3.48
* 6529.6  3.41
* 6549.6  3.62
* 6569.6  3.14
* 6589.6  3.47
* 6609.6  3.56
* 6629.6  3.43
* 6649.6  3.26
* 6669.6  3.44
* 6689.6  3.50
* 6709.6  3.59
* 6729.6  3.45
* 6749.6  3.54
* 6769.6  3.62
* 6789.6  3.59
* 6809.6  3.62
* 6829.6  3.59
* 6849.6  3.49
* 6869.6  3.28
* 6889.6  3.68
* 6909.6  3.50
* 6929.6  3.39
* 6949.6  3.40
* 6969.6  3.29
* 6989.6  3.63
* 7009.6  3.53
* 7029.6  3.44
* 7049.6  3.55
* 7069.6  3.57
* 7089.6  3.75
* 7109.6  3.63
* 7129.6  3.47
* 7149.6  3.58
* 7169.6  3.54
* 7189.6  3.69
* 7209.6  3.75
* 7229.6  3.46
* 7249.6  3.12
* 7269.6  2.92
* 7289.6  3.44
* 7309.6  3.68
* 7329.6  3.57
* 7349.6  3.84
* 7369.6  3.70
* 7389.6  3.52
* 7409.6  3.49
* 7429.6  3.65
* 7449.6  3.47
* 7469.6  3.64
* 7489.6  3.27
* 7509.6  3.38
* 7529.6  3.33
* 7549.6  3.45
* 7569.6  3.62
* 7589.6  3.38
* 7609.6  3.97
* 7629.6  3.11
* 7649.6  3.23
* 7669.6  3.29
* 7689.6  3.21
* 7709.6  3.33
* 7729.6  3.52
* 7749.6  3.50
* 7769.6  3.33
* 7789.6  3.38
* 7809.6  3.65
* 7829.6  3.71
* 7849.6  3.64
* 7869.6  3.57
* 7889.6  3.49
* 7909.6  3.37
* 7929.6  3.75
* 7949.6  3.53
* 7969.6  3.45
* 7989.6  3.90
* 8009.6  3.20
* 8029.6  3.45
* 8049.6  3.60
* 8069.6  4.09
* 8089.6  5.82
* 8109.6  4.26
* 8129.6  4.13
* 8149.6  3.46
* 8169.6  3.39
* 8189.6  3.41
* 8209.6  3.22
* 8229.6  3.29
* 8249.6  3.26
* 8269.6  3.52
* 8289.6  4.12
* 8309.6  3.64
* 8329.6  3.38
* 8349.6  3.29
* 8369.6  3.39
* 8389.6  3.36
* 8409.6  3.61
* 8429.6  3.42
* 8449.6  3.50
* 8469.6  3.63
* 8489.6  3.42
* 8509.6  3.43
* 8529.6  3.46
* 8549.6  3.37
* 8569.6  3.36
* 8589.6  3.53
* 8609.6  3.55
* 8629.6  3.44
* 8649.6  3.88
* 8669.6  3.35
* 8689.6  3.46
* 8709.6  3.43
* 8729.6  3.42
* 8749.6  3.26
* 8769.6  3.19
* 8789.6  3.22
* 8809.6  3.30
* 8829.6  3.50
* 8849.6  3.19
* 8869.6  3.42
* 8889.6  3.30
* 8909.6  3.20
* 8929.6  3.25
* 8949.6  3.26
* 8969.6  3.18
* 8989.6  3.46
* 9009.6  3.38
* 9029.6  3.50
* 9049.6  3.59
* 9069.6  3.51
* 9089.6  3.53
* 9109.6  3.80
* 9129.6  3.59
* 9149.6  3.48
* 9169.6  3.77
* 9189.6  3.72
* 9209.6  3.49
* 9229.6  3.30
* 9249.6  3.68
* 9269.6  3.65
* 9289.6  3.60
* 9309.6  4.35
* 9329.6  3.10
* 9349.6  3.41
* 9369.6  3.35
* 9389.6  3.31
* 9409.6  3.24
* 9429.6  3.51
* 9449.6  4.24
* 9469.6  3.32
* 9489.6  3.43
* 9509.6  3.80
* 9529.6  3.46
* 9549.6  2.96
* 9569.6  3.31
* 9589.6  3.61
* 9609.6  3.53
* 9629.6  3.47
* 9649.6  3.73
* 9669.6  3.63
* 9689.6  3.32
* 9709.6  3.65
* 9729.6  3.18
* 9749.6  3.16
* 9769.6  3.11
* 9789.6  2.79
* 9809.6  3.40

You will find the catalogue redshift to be 0.233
